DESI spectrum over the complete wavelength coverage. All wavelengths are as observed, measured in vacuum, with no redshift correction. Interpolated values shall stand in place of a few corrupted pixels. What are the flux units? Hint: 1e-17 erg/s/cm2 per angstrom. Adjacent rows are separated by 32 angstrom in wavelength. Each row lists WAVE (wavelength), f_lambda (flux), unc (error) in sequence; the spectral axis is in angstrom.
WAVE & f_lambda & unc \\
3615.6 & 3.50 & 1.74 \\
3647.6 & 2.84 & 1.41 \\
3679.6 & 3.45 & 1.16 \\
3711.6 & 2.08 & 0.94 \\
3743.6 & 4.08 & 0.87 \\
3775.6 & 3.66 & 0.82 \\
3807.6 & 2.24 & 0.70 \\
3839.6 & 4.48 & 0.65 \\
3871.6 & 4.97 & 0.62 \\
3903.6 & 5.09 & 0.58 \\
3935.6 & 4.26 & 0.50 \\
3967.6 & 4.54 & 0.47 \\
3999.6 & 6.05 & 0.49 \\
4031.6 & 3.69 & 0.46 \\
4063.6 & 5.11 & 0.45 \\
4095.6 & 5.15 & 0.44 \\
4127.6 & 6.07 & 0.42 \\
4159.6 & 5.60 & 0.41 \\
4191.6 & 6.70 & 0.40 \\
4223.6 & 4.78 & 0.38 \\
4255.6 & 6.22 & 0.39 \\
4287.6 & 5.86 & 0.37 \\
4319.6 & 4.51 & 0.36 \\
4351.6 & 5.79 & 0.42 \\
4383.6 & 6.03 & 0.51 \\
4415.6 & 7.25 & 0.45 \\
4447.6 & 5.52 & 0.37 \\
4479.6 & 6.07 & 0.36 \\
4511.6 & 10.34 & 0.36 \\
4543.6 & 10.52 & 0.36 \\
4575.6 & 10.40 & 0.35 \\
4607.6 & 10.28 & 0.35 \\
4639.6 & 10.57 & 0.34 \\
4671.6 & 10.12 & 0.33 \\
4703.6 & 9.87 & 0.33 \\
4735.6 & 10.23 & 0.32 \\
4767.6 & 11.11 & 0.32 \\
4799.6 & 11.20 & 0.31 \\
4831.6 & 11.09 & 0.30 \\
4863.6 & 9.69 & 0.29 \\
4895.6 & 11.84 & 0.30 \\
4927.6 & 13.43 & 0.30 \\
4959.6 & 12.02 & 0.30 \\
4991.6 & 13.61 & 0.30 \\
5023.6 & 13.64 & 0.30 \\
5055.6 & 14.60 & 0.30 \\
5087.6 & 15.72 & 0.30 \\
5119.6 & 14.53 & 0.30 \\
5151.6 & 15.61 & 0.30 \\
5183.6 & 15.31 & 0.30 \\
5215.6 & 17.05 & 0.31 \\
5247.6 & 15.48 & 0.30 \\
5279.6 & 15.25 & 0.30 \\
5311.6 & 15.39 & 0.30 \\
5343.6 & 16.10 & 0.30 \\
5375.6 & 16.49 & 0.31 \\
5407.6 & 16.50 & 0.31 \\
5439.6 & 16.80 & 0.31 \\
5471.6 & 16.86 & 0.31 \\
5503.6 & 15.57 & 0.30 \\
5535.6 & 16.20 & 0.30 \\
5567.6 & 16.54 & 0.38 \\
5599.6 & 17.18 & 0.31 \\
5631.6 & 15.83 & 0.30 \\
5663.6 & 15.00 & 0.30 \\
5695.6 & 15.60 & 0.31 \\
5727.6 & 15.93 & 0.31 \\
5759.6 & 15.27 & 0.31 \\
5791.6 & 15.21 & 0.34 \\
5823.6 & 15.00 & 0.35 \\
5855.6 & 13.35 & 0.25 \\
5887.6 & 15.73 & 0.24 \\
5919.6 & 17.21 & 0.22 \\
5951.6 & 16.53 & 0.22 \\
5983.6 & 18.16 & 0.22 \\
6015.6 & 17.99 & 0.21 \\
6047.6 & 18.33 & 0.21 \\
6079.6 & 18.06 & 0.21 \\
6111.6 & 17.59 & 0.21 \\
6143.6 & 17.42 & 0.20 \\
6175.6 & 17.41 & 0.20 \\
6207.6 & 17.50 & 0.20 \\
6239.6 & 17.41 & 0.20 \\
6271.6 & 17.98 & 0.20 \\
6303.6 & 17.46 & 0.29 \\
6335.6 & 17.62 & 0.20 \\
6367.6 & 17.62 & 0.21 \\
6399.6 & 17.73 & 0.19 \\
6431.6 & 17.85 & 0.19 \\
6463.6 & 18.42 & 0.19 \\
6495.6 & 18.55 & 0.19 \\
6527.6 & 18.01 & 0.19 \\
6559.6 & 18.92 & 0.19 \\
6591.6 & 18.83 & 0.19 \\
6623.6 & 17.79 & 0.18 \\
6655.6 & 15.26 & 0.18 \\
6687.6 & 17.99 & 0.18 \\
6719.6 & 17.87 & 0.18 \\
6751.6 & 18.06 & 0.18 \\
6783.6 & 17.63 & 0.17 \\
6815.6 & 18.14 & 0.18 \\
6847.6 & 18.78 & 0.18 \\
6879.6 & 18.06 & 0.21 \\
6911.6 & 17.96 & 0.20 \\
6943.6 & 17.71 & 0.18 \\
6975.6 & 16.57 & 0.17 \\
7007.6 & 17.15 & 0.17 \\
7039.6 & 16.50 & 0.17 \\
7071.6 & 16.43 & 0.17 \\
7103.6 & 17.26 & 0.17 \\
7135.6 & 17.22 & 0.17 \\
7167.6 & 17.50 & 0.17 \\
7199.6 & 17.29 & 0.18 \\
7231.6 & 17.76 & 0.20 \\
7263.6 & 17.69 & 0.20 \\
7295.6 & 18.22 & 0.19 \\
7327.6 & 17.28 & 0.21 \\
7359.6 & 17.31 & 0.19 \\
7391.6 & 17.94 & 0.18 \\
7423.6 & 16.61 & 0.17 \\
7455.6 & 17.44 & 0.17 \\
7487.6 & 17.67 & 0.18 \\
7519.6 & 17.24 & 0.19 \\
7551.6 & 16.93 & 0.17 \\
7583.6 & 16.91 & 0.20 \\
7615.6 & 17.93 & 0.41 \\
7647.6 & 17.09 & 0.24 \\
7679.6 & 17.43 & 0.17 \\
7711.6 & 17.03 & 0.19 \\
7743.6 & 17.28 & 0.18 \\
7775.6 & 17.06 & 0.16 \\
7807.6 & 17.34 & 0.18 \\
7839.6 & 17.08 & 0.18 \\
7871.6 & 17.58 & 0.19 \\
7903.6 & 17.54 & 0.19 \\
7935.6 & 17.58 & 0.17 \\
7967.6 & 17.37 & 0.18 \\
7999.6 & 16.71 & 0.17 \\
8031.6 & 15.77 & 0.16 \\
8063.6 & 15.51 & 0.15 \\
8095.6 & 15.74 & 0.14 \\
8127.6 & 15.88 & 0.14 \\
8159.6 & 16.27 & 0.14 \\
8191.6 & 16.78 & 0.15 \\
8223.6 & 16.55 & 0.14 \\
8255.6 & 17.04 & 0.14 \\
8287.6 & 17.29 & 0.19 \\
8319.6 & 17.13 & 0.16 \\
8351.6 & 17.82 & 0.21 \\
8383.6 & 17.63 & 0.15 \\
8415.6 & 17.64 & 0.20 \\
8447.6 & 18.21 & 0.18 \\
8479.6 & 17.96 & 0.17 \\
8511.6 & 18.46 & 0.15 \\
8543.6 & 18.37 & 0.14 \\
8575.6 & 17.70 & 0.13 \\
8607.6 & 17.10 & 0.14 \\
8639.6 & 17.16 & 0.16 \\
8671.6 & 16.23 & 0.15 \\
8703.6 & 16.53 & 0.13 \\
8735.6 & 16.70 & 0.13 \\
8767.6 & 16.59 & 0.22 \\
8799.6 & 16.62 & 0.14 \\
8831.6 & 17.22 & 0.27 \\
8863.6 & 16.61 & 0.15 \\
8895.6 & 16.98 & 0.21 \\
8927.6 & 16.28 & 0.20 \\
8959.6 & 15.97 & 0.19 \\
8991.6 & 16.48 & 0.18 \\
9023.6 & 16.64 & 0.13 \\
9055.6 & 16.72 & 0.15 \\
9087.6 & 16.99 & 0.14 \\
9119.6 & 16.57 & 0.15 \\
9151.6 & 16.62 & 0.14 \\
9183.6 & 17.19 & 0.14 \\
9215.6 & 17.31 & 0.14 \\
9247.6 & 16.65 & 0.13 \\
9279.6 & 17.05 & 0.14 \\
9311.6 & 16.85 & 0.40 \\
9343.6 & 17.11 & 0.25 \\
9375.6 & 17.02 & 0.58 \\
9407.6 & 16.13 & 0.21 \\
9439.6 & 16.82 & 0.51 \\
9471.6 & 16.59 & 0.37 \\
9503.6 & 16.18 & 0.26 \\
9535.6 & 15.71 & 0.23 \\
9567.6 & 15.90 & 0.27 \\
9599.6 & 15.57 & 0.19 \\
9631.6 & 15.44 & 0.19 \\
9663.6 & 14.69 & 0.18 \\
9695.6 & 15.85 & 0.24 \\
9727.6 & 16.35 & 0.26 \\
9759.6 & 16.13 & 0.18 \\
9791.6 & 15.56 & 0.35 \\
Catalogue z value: 0.130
